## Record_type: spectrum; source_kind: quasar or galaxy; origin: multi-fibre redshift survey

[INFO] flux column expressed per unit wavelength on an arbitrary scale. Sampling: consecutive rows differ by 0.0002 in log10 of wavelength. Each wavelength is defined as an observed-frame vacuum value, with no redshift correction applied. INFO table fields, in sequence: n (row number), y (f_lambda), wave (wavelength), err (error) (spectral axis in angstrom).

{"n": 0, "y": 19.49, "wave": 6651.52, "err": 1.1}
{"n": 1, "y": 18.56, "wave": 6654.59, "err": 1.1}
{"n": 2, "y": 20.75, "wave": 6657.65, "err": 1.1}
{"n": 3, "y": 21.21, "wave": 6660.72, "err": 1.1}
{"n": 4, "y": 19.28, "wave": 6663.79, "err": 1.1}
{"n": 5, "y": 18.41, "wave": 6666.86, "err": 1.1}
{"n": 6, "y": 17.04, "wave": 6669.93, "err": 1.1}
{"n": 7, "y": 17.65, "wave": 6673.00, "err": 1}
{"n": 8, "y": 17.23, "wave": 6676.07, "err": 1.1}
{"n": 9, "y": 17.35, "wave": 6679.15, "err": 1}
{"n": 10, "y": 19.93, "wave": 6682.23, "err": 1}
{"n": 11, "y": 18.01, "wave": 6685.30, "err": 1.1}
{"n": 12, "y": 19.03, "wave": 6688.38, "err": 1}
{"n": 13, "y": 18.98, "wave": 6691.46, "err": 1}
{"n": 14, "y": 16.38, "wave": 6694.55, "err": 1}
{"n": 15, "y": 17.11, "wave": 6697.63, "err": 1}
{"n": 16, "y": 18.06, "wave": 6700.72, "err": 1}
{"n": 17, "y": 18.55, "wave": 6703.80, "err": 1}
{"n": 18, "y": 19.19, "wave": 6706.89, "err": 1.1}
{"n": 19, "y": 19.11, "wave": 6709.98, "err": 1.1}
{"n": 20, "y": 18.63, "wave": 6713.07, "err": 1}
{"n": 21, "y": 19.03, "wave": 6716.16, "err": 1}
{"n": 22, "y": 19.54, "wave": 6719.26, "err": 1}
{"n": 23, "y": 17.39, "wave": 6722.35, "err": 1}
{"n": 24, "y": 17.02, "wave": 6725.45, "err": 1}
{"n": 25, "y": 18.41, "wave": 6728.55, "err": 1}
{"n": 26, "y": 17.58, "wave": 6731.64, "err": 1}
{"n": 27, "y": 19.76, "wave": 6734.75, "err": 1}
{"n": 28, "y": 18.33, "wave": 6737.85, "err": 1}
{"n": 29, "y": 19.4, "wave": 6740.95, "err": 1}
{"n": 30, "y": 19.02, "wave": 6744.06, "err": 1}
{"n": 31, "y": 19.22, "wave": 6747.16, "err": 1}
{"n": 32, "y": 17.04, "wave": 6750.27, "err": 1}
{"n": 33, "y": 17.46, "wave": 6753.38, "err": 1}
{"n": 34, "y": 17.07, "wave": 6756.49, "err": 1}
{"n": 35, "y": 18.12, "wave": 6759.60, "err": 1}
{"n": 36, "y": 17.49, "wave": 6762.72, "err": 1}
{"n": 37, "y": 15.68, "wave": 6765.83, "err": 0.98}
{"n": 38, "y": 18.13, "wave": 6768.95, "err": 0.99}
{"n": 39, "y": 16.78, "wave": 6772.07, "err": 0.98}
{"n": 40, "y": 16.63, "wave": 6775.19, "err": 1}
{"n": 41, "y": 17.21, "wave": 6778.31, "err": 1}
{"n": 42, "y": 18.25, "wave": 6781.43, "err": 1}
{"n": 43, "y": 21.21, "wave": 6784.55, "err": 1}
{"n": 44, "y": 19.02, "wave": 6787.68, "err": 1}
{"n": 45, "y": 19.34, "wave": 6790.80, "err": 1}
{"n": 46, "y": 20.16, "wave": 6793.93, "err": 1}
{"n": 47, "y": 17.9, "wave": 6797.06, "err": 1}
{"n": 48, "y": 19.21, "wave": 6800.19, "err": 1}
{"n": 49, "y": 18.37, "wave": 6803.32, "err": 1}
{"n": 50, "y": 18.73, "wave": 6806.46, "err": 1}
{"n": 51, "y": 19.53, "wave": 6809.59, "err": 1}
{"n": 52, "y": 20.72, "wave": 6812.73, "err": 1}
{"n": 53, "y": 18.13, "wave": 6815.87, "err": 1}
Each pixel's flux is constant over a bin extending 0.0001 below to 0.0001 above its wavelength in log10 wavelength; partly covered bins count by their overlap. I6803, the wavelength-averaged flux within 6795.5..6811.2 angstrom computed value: 18.8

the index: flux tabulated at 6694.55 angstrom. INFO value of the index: 16.38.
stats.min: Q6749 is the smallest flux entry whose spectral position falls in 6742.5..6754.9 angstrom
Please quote 17.04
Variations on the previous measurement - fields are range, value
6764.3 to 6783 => 15.68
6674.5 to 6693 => 17.23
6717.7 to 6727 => 17.02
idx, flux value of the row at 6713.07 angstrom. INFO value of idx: 18.63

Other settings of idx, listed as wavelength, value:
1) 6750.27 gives 17.04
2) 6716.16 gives 19.03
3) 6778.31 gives 17.21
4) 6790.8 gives 19.34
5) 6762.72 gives 17.49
